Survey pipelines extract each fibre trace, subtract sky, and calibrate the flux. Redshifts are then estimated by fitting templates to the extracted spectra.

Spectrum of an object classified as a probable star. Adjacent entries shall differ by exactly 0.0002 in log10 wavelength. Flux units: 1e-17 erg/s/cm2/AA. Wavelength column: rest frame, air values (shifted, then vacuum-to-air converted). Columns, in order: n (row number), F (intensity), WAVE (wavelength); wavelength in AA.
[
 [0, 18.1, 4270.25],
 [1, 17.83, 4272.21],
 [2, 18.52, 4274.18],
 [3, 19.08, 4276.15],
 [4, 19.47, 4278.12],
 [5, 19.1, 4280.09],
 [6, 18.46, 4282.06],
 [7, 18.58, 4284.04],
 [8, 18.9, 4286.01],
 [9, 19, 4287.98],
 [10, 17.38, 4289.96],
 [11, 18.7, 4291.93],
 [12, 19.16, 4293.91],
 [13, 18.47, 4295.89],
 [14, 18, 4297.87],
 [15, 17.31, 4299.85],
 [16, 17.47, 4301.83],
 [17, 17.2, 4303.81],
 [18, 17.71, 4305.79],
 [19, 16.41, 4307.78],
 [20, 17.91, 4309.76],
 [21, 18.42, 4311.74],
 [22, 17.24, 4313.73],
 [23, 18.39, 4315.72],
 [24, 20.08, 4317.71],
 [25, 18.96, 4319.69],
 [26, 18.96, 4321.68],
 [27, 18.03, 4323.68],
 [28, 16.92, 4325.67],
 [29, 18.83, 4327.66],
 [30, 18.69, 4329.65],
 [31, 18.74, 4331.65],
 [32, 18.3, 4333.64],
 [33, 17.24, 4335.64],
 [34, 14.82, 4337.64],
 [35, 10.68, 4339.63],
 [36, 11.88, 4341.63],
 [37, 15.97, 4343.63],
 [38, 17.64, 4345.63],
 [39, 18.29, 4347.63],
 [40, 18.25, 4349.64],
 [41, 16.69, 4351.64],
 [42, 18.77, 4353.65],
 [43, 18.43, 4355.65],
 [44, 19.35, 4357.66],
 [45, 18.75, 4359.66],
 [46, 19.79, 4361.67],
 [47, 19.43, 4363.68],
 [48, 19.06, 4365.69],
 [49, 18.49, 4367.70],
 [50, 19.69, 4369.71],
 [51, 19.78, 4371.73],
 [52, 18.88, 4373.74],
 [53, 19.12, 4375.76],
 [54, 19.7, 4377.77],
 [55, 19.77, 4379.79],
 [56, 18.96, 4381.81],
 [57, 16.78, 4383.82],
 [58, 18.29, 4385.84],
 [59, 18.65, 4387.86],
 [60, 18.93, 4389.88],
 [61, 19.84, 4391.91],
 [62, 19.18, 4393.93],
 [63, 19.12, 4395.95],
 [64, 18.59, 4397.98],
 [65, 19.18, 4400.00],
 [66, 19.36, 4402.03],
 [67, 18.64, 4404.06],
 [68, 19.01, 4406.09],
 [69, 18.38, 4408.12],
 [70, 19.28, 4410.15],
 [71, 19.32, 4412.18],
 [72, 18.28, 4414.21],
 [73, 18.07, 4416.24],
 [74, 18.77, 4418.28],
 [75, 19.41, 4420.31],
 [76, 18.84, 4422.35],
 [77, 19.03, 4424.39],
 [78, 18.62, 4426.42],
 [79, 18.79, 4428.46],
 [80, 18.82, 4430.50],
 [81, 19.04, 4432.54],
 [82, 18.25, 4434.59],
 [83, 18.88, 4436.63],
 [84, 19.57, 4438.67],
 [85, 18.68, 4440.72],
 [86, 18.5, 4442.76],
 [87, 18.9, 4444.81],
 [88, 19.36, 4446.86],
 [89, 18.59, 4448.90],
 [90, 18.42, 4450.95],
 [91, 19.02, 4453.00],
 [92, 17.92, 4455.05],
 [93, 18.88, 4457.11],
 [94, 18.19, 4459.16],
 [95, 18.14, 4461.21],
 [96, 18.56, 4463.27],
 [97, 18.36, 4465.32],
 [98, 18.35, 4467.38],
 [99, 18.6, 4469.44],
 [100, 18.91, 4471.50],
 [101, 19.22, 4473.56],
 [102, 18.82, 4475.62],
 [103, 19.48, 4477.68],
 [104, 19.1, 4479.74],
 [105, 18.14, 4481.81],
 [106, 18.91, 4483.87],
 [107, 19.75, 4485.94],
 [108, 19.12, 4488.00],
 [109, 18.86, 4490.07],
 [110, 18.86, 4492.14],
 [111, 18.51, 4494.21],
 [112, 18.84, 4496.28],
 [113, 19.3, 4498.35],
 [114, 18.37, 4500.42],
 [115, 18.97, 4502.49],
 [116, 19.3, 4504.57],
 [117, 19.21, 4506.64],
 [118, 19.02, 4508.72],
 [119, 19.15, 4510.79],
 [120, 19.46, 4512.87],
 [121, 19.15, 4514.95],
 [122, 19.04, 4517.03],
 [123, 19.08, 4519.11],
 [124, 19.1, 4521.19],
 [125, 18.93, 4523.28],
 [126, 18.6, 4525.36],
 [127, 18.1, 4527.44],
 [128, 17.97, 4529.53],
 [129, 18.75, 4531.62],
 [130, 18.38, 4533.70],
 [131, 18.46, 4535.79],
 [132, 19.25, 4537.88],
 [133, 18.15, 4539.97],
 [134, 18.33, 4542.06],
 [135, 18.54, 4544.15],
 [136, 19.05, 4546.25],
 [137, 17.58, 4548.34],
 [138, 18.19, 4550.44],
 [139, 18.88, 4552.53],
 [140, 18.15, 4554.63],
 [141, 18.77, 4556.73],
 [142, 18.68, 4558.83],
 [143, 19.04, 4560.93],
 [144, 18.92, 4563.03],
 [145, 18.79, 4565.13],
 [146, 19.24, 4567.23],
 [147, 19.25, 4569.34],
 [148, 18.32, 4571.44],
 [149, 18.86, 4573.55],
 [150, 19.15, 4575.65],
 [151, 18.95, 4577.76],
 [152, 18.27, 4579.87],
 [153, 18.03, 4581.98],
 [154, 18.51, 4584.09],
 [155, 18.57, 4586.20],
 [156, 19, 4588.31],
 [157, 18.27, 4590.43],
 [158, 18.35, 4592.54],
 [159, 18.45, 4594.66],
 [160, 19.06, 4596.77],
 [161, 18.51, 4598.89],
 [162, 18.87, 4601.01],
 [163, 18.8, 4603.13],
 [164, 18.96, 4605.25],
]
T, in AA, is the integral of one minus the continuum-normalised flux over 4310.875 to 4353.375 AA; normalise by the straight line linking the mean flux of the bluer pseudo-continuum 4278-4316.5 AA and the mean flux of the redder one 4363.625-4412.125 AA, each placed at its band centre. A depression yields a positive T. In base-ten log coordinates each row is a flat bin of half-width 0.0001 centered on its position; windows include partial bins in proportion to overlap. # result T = 2.65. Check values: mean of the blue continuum 18.1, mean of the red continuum 19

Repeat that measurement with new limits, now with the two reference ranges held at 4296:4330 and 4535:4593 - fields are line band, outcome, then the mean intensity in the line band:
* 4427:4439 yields -0.3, 18.8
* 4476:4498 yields -0.6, 19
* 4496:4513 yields -0.5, 19.1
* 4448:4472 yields -0.1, 18.5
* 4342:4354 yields 0.6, 17.2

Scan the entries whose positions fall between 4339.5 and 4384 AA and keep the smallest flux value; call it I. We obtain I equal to 10.68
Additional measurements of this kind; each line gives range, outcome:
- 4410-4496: 17.92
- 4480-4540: 17.97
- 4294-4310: 16.41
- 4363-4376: 18.49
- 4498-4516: 18.37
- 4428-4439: 18.25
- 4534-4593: 17.58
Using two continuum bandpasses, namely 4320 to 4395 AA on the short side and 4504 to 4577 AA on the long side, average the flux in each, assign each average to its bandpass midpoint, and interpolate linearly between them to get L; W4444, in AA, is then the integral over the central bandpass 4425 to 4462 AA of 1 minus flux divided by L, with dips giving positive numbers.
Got -0.6 AA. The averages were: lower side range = 18.1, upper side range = 18.8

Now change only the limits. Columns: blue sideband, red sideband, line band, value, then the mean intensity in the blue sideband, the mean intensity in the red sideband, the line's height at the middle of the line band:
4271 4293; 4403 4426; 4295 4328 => 1.2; 18.6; 18.8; 18.7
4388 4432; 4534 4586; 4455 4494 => 0.1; 18.9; 18.6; 18.8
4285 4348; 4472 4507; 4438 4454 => -0.2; 17.5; 19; 18.6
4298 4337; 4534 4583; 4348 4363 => -0.4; 18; 18.6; 18.1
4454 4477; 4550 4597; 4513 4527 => -0.3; 18.6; 18.7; 18.6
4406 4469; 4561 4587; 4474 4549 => -0.4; 18.7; 18.8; 18.7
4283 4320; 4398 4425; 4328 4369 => 2.1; 18.2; 18.9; 18.5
